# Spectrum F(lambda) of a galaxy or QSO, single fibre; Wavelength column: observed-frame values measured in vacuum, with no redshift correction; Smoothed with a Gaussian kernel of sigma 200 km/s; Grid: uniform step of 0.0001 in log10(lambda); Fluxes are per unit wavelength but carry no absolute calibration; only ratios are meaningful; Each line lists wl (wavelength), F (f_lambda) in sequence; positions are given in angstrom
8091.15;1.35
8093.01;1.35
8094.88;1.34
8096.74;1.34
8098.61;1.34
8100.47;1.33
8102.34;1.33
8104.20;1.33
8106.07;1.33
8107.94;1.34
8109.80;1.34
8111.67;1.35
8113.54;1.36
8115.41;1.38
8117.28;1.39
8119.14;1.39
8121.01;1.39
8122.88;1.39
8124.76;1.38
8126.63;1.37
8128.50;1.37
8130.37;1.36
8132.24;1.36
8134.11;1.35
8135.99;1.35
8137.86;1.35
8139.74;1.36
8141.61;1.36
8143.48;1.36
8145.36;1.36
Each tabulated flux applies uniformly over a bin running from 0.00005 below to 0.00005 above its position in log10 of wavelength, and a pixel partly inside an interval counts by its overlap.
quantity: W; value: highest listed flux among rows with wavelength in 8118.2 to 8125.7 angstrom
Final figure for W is 1.39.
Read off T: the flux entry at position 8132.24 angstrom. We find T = 1.36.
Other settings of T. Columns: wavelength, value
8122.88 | 1.39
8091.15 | 1.35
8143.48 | 1.36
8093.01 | 1.35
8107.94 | 1.34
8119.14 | 1.39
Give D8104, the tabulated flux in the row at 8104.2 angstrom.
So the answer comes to 1.33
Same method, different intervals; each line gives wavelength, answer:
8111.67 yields 1.35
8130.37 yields 1.36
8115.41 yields 1.38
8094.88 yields 1.34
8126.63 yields 1.37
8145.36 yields 1.36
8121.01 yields 1.39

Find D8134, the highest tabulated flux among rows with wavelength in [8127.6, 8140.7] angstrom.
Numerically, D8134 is 1.37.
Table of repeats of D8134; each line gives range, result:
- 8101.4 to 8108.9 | 1.34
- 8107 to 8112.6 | 1.35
